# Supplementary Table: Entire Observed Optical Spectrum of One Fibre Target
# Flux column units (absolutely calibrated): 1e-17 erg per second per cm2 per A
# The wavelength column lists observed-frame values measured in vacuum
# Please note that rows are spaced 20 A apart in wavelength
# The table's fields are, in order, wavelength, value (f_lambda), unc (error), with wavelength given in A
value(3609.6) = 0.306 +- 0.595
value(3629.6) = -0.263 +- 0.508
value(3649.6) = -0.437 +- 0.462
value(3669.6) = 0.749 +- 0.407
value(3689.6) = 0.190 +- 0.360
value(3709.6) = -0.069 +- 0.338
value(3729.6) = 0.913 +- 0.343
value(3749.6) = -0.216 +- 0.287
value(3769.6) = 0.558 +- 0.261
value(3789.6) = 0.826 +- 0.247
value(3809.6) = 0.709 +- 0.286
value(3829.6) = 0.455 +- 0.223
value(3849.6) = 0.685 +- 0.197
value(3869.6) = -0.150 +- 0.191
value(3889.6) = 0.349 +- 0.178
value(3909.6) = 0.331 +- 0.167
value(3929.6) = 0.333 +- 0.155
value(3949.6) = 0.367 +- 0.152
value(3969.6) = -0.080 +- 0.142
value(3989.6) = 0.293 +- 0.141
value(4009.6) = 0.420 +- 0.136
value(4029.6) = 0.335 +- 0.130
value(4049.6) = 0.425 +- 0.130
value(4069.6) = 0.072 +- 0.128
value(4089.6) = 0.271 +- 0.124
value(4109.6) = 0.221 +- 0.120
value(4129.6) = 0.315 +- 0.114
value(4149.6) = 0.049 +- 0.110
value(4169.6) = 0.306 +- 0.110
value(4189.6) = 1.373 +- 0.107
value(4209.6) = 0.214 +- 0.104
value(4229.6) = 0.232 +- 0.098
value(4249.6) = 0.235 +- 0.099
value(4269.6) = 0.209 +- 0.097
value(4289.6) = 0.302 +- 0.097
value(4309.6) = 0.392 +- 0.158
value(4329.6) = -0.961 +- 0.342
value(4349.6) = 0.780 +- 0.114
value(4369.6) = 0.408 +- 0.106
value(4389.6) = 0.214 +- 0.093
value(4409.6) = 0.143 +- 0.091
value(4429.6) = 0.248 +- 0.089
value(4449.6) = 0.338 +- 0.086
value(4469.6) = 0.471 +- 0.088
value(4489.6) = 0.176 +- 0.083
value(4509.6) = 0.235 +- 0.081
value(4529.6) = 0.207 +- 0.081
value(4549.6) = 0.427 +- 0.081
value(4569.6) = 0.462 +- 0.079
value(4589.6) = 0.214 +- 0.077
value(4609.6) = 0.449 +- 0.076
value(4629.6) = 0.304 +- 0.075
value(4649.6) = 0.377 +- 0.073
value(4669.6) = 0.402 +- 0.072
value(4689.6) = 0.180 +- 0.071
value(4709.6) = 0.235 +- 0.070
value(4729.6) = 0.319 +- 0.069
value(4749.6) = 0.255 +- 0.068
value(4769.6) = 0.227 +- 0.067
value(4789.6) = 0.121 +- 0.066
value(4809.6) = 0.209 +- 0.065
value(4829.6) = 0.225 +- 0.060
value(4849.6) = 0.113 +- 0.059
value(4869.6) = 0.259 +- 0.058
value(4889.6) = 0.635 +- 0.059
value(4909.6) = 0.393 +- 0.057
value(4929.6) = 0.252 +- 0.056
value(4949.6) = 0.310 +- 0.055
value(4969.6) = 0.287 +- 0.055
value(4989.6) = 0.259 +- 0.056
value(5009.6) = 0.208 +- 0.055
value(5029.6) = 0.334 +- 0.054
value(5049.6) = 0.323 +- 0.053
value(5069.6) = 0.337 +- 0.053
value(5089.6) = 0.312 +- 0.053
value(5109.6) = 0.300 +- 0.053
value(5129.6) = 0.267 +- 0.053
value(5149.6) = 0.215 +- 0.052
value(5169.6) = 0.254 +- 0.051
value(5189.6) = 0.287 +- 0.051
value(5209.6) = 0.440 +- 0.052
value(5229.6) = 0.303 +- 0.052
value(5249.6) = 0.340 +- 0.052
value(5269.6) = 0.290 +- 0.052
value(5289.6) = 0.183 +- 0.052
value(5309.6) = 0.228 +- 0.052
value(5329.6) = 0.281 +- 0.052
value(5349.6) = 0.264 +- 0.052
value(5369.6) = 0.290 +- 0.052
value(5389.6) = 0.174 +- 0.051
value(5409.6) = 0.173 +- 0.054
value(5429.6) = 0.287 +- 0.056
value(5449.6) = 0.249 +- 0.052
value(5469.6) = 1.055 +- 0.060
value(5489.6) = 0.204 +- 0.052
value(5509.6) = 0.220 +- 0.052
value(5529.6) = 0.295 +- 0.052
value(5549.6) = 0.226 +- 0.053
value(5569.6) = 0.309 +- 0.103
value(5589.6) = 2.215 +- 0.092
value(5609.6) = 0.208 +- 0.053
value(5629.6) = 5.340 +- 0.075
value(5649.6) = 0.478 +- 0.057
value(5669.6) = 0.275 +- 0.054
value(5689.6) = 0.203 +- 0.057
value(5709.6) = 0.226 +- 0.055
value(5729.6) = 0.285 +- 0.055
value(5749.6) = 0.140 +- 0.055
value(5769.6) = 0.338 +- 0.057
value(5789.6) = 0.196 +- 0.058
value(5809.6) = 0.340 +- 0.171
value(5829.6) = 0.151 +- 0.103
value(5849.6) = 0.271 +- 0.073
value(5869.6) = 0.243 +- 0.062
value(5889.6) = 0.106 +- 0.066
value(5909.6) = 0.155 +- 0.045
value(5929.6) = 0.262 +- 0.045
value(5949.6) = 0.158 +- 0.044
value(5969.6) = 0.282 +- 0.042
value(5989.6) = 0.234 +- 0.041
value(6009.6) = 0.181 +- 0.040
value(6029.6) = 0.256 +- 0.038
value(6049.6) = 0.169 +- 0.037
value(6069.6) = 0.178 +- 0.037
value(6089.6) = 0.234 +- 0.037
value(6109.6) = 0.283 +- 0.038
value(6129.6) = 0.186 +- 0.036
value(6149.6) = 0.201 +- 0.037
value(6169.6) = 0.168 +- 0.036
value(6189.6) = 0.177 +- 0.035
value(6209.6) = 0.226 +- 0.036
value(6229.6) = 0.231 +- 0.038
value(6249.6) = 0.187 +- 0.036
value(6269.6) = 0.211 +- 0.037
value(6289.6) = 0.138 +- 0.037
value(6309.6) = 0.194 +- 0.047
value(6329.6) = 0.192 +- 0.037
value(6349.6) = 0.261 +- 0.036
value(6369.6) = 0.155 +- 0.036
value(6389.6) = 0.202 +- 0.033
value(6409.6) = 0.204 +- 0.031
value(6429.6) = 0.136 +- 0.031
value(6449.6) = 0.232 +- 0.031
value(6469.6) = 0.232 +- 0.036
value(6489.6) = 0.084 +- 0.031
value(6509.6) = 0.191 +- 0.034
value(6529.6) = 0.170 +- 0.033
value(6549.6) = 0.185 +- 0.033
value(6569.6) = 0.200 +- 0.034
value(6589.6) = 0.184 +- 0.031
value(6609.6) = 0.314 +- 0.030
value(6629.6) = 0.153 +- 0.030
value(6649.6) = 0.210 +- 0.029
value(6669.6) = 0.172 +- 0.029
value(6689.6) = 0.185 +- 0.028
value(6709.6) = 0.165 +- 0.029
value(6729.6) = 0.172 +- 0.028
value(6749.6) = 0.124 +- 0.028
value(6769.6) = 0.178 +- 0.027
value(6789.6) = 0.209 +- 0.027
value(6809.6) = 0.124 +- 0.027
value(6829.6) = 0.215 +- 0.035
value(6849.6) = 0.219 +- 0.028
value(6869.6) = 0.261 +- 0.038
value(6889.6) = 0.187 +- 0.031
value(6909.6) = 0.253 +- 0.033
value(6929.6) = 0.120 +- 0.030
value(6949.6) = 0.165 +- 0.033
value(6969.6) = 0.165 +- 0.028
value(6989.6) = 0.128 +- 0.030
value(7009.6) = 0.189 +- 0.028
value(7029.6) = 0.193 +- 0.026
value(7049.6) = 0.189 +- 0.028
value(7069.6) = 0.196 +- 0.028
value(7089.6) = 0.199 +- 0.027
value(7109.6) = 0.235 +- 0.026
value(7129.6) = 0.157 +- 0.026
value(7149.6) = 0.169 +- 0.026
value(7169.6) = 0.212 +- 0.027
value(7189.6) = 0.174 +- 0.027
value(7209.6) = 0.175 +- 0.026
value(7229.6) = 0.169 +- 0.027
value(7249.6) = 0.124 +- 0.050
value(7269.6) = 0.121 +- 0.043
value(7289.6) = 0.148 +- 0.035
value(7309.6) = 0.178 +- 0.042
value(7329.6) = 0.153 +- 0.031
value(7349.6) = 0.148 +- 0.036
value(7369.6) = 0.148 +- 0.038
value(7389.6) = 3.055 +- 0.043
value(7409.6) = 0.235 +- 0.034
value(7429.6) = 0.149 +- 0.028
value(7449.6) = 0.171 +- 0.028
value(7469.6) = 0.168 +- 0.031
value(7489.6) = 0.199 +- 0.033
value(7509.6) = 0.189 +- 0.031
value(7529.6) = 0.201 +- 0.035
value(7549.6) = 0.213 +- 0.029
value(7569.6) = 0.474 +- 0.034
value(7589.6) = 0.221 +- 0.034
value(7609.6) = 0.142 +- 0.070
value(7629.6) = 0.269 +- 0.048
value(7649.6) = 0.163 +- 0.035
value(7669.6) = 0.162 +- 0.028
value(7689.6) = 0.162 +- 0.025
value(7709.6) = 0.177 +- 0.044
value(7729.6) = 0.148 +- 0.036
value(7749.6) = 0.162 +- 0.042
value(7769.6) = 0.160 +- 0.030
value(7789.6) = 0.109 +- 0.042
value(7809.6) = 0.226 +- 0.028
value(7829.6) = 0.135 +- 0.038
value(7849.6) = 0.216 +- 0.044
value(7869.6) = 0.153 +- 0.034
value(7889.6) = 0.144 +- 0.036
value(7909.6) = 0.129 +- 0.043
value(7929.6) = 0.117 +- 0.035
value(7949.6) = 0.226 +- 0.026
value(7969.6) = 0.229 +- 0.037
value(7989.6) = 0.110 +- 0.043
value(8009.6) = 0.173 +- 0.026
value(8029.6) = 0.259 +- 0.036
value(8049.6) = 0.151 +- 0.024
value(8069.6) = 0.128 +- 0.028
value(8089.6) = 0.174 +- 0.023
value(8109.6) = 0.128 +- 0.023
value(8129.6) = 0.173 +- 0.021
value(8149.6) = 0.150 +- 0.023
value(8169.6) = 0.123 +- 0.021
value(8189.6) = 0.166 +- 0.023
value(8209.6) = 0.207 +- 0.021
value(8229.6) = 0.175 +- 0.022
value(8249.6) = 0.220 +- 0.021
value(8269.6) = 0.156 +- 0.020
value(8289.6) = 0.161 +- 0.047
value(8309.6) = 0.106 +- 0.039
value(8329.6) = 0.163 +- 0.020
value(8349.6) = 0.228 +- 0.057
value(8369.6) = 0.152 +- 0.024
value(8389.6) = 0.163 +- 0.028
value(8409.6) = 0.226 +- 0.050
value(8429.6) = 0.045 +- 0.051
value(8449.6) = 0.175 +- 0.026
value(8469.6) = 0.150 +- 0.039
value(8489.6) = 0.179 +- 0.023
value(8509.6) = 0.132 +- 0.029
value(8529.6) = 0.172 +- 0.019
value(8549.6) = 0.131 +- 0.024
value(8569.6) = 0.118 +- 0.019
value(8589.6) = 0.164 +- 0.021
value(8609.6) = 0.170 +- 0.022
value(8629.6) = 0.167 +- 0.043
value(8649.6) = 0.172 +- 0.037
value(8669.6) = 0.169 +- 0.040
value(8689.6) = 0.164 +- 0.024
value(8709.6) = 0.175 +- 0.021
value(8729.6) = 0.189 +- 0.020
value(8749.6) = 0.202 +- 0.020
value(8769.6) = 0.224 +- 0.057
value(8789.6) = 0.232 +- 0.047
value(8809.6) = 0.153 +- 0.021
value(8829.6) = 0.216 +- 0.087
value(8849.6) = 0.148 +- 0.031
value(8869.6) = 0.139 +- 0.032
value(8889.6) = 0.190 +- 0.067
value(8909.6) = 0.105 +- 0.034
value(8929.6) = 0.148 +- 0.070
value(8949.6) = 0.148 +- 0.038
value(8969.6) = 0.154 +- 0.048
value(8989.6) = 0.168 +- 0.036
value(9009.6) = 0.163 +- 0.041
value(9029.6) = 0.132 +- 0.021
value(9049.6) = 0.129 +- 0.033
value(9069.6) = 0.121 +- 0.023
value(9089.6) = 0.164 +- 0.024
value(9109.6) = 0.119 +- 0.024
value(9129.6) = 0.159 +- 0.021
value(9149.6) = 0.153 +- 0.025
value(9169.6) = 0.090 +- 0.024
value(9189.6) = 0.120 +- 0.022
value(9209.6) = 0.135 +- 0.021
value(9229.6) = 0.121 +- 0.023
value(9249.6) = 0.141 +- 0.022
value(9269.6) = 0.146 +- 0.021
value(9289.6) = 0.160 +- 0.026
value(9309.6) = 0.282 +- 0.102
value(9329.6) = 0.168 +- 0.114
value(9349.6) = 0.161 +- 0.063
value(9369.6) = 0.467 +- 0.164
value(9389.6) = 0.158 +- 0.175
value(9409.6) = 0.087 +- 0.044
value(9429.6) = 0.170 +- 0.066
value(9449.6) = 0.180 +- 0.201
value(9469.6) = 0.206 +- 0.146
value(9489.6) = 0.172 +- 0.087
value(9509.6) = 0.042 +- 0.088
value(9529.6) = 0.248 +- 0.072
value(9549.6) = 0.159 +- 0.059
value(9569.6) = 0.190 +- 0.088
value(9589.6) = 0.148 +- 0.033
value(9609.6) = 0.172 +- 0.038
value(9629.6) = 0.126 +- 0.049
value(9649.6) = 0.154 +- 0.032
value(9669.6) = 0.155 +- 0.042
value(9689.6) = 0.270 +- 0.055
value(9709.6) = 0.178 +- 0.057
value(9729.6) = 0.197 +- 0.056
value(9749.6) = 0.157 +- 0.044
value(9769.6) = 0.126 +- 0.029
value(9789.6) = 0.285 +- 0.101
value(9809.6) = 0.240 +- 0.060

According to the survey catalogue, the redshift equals 0.126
